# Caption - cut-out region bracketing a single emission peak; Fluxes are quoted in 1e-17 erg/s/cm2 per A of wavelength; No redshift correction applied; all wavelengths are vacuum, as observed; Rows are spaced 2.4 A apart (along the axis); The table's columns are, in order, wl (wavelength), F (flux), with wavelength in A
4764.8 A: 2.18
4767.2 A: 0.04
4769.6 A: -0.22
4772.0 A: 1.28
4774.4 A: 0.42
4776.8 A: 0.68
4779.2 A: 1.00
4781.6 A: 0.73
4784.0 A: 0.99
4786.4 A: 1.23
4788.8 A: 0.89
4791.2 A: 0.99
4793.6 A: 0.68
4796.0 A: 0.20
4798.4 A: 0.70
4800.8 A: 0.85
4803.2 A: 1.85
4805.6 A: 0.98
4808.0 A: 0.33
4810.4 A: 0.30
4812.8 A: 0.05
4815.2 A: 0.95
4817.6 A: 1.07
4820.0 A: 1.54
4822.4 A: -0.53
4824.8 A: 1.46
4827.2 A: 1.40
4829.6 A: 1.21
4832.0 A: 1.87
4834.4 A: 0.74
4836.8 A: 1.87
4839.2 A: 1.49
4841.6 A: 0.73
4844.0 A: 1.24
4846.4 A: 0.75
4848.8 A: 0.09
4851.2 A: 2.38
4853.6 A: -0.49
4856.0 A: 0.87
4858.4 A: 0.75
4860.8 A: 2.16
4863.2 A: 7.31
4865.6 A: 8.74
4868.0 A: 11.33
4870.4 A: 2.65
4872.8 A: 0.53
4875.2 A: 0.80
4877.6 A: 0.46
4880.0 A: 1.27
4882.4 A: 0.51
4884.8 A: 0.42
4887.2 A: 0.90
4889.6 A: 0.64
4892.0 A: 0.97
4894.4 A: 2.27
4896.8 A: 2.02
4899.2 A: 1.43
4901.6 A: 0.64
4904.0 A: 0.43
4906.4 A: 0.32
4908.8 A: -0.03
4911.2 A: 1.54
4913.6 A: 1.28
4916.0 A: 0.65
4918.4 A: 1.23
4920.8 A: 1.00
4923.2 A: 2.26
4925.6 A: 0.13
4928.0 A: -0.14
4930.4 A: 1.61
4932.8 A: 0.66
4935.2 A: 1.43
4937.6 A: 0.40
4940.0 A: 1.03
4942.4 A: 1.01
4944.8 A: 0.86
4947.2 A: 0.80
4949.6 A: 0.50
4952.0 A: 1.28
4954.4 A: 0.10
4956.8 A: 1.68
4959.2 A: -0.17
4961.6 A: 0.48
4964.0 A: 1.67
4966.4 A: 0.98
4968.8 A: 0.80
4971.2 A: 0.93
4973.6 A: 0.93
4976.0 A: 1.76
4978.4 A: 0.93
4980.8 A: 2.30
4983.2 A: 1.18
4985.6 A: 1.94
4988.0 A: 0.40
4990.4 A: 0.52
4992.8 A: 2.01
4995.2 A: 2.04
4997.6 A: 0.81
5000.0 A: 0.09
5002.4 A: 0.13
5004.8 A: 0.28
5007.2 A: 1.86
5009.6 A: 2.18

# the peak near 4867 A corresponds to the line [O II] 3727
